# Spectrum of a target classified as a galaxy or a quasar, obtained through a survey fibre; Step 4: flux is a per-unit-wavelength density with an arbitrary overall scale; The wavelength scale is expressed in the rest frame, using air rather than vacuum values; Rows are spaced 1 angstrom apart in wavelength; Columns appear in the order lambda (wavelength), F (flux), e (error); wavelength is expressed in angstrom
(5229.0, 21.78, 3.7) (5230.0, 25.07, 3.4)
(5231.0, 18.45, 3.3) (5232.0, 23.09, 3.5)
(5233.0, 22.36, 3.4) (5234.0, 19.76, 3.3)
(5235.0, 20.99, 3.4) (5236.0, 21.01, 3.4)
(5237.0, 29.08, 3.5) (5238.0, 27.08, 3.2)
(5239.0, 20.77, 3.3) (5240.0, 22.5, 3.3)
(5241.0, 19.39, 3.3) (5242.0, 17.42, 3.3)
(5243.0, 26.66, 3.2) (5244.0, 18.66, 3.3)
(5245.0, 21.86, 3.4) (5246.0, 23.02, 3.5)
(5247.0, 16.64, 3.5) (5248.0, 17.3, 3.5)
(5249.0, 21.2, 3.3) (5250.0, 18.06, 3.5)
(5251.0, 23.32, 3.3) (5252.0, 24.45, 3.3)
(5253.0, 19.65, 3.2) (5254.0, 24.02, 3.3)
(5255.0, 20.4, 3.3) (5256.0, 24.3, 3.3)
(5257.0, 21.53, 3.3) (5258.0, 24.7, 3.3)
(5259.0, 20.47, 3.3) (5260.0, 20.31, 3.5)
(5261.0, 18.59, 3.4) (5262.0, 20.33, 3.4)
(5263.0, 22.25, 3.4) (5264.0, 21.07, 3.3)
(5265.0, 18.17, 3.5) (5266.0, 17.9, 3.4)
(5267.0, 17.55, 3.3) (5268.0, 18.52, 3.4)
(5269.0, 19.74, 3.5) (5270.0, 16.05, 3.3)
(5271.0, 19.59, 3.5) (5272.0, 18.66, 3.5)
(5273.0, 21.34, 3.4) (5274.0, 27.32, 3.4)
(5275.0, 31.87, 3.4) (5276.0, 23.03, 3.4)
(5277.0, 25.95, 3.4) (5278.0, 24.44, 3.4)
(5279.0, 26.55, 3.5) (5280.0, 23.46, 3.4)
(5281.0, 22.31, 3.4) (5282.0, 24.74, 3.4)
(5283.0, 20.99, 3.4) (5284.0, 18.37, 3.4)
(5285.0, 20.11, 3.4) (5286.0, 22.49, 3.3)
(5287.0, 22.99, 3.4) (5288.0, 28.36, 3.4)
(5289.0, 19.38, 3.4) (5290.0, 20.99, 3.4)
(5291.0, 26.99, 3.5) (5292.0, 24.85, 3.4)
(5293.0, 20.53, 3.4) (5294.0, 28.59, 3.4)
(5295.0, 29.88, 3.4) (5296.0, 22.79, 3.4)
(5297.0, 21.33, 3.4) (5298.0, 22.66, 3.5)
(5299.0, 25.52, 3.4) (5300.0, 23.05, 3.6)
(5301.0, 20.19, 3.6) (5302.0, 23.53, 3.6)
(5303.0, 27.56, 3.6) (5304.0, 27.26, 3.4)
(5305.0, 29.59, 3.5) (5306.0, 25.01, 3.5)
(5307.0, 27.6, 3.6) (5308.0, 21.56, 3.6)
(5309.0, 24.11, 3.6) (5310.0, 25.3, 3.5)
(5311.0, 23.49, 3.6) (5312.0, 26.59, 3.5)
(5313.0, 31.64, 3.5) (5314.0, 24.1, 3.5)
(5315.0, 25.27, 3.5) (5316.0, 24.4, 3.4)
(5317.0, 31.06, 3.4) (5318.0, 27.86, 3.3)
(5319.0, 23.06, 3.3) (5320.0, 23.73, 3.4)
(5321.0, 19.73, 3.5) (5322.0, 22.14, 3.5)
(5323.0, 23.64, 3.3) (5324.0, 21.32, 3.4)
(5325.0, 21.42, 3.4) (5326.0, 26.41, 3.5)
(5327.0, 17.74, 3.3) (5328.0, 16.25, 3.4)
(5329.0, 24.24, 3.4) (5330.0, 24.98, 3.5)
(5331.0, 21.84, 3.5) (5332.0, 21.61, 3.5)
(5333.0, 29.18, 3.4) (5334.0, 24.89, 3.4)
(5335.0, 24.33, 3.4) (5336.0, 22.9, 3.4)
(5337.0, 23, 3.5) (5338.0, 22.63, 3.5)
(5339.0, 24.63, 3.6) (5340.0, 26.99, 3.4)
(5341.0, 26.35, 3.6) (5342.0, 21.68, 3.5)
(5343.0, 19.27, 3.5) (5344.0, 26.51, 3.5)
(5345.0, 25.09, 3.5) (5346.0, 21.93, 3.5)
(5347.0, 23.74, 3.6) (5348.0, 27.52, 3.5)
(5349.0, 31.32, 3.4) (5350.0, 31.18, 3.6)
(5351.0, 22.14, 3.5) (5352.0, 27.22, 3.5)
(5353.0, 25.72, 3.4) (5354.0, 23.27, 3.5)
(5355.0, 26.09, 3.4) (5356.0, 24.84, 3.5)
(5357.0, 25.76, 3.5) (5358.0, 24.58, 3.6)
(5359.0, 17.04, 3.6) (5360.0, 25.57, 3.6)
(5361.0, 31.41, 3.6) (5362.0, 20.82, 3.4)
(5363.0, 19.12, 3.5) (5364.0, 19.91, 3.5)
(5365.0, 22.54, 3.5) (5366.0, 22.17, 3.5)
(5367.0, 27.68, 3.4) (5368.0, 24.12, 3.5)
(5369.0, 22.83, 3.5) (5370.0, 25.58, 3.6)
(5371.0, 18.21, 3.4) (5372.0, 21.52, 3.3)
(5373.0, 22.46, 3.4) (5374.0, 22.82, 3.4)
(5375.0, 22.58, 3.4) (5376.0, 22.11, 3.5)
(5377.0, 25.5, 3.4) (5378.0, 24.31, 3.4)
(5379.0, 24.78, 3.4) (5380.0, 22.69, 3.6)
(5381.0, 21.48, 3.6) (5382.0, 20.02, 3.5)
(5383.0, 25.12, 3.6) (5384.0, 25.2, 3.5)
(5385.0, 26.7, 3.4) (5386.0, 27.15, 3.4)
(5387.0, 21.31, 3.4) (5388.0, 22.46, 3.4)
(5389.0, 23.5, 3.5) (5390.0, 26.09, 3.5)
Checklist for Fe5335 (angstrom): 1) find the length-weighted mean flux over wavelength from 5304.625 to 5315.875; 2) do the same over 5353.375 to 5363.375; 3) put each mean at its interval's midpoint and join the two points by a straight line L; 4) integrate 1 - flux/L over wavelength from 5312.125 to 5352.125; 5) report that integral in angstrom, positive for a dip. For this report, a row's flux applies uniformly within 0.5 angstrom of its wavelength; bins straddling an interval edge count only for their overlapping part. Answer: 0.88 angstrom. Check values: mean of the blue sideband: 25.8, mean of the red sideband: 23.9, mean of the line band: 24.4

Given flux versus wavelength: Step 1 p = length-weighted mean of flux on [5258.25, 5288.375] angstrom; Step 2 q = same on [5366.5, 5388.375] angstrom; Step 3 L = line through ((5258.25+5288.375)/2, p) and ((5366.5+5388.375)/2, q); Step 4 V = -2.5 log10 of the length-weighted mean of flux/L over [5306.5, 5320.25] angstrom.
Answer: -0.15 mag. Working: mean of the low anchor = 21.8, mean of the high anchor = 23.5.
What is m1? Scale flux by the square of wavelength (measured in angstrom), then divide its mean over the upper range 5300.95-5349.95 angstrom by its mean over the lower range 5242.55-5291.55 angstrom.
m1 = 1.15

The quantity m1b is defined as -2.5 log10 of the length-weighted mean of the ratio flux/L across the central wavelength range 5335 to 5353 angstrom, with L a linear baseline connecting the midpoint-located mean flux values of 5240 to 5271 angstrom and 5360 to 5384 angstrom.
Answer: -0.11 mag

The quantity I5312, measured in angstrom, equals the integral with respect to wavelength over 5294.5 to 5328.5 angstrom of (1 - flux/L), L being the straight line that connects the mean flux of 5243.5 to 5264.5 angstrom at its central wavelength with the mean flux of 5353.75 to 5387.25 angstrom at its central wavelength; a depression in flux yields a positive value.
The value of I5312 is -3.2 angstrom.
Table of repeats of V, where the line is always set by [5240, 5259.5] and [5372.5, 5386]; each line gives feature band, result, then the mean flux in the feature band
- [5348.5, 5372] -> -0.04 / 24.3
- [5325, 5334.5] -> -0.01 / 22.9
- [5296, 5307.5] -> -0.12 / 24.8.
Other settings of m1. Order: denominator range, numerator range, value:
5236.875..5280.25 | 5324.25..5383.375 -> 1.14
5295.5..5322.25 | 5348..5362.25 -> 1.05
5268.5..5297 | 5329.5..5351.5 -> 1.09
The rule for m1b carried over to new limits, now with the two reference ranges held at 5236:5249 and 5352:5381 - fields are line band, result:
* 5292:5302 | -0.067 mag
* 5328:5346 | -0.038 mag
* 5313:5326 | -0.073 mag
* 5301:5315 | -0.140 mag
